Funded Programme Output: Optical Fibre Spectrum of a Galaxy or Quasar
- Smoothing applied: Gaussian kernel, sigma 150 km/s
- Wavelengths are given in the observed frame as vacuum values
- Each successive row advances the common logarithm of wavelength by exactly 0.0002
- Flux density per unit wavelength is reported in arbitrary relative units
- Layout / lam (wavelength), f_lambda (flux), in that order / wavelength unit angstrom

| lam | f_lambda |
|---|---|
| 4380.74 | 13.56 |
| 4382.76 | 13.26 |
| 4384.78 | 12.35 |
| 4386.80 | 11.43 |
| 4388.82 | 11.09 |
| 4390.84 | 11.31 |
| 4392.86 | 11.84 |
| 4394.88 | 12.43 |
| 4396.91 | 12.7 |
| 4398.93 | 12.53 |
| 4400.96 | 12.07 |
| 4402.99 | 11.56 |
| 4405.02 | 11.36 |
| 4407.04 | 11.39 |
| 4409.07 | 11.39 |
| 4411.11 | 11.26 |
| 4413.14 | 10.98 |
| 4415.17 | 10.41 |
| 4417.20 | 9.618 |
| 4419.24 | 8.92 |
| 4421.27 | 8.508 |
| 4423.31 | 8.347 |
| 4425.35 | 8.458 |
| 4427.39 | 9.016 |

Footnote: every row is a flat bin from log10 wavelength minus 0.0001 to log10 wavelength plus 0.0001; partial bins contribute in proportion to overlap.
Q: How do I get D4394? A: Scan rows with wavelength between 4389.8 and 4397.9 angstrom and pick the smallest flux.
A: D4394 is 11.31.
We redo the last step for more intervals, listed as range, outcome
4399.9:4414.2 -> 10.98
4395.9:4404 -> 11.56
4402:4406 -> 11.36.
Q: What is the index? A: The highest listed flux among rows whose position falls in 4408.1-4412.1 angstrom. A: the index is 11.39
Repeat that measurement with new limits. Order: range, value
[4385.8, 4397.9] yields 12.7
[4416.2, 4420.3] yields 9.618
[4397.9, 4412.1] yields 12.53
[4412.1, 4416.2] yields 10.98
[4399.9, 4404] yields 12.07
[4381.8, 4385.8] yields 13.26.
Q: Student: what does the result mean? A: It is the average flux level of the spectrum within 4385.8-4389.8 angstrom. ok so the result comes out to 11.3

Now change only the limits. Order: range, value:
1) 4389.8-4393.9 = 11.6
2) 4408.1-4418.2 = 10.7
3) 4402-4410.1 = 11.4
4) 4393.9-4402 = 12.4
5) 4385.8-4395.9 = 11.6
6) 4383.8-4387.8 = 11.9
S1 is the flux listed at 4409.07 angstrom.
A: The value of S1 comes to 11.39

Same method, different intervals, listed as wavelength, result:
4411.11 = 11.26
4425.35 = 8.458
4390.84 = 11.31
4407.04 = 11.39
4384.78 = 12.35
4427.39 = 9.016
